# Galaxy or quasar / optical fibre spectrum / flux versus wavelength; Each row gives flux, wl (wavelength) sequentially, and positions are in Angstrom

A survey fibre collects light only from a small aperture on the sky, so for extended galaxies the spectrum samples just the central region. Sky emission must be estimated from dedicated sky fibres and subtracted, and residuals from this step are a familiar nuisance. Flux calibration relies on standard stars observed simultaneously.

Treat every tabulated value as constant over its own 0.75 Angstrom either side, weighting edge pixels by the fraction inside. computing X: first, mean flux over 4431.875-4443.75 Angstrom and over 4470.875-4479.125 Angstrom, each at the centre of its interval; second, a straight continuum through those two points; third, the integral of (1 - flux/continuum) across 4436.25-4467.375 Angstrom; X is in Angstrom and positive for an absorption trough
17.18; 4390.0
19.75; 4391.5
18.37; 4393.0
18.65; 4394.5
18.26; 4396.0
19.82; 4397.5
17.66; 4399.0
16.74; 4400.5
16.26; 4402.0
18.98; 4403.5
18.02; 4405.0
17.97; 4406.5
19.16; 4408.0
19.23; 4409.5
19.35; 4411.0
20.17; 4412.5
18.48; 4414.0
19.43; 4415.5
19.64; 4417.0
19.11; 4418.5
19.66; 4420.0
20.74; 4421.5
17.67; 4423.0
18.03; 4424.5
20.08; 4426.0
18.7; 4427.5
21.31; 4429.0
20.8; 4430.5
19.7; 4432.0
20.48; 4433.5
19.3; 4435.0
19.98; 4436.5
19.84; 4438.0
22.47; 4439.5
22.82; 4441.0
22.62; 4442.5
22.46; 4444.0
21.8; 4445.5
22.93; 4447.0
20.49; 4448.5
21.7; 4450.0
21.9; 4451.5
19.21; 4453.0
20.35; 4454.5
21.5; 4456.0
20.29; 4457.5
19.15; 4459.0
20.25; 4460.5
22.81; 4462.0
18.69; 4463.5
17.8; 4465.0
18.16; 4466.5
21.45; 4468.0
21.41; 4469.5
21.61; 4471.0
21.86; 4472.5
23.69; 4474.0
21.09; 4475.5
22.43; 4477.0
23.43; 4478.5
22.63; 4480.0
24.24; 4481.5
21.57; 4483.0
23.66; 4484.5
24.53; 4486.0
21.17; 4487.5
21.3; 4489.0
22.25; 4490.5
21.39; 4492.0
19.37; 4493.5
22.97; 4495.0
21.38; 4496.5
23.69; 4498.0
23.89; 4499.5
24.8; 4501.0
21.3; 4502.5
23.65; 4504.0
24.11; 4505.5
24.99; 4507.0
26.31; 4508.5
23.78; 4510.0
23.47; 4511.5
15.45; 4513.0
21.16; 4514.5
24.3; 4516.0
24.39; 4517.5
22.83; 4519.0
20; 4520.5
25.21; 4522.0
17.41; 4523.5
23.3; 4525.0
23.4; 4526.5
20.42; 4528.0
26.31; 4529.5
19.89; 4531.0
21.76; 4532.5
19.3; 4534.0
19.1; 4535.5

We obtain 1.0 Angstrom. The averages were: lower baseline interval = 21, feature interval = 20.8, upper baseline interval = 22.4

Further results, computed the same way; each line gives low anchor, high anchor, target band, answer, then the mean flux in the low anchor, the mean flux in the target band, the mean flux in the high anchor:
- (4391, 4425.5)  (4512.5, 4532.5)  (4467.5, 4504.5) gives -2.7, 18.7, 22.4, 21.9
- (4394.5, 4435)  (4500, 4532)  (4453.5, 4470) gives 0.5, 19.1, 20.1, 22.7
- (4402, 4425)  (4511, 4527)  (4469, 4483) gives -1.2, 19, 22.5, 21.9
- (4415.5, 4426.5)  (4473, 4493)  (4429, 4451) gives -1.1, 19.3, 21.3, 22.5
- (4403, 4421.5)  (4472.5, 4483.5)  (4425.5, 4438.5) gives 0.1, 19.2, 20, 22.7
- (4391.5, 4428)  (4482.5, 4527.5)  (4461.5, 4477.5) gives 0.2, 18.8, 20.9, 22.6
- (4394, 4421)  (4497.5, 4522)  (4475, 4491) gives -0.5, 18.7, 22.6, 23.1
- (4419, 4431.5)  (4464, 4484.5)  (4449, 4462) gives 0.1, 19.6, 20.7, 21.7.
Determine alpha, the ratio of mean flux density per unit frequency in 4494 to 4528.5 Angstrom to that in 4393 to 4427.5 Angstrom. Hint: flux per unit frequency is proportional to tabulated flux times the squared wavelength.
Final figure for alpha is 1.27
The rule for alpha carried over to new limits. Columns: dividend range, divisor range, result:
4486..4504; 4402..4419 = 1.22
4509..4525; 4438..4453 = 1.04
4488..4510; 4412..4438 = 1.21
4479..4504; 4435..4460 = 1.09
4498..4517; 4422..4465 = 1.16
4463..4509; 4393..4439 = 1.20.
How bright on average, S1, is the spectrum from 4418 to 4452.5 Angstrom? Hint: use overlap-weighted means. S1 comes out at 20.6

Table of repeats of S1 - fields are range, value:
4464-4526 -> 22.3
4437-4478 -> 21.1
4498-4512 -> 24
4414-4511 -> 21.4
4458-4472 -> 20.2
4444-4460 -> 21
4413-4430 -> 19.4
